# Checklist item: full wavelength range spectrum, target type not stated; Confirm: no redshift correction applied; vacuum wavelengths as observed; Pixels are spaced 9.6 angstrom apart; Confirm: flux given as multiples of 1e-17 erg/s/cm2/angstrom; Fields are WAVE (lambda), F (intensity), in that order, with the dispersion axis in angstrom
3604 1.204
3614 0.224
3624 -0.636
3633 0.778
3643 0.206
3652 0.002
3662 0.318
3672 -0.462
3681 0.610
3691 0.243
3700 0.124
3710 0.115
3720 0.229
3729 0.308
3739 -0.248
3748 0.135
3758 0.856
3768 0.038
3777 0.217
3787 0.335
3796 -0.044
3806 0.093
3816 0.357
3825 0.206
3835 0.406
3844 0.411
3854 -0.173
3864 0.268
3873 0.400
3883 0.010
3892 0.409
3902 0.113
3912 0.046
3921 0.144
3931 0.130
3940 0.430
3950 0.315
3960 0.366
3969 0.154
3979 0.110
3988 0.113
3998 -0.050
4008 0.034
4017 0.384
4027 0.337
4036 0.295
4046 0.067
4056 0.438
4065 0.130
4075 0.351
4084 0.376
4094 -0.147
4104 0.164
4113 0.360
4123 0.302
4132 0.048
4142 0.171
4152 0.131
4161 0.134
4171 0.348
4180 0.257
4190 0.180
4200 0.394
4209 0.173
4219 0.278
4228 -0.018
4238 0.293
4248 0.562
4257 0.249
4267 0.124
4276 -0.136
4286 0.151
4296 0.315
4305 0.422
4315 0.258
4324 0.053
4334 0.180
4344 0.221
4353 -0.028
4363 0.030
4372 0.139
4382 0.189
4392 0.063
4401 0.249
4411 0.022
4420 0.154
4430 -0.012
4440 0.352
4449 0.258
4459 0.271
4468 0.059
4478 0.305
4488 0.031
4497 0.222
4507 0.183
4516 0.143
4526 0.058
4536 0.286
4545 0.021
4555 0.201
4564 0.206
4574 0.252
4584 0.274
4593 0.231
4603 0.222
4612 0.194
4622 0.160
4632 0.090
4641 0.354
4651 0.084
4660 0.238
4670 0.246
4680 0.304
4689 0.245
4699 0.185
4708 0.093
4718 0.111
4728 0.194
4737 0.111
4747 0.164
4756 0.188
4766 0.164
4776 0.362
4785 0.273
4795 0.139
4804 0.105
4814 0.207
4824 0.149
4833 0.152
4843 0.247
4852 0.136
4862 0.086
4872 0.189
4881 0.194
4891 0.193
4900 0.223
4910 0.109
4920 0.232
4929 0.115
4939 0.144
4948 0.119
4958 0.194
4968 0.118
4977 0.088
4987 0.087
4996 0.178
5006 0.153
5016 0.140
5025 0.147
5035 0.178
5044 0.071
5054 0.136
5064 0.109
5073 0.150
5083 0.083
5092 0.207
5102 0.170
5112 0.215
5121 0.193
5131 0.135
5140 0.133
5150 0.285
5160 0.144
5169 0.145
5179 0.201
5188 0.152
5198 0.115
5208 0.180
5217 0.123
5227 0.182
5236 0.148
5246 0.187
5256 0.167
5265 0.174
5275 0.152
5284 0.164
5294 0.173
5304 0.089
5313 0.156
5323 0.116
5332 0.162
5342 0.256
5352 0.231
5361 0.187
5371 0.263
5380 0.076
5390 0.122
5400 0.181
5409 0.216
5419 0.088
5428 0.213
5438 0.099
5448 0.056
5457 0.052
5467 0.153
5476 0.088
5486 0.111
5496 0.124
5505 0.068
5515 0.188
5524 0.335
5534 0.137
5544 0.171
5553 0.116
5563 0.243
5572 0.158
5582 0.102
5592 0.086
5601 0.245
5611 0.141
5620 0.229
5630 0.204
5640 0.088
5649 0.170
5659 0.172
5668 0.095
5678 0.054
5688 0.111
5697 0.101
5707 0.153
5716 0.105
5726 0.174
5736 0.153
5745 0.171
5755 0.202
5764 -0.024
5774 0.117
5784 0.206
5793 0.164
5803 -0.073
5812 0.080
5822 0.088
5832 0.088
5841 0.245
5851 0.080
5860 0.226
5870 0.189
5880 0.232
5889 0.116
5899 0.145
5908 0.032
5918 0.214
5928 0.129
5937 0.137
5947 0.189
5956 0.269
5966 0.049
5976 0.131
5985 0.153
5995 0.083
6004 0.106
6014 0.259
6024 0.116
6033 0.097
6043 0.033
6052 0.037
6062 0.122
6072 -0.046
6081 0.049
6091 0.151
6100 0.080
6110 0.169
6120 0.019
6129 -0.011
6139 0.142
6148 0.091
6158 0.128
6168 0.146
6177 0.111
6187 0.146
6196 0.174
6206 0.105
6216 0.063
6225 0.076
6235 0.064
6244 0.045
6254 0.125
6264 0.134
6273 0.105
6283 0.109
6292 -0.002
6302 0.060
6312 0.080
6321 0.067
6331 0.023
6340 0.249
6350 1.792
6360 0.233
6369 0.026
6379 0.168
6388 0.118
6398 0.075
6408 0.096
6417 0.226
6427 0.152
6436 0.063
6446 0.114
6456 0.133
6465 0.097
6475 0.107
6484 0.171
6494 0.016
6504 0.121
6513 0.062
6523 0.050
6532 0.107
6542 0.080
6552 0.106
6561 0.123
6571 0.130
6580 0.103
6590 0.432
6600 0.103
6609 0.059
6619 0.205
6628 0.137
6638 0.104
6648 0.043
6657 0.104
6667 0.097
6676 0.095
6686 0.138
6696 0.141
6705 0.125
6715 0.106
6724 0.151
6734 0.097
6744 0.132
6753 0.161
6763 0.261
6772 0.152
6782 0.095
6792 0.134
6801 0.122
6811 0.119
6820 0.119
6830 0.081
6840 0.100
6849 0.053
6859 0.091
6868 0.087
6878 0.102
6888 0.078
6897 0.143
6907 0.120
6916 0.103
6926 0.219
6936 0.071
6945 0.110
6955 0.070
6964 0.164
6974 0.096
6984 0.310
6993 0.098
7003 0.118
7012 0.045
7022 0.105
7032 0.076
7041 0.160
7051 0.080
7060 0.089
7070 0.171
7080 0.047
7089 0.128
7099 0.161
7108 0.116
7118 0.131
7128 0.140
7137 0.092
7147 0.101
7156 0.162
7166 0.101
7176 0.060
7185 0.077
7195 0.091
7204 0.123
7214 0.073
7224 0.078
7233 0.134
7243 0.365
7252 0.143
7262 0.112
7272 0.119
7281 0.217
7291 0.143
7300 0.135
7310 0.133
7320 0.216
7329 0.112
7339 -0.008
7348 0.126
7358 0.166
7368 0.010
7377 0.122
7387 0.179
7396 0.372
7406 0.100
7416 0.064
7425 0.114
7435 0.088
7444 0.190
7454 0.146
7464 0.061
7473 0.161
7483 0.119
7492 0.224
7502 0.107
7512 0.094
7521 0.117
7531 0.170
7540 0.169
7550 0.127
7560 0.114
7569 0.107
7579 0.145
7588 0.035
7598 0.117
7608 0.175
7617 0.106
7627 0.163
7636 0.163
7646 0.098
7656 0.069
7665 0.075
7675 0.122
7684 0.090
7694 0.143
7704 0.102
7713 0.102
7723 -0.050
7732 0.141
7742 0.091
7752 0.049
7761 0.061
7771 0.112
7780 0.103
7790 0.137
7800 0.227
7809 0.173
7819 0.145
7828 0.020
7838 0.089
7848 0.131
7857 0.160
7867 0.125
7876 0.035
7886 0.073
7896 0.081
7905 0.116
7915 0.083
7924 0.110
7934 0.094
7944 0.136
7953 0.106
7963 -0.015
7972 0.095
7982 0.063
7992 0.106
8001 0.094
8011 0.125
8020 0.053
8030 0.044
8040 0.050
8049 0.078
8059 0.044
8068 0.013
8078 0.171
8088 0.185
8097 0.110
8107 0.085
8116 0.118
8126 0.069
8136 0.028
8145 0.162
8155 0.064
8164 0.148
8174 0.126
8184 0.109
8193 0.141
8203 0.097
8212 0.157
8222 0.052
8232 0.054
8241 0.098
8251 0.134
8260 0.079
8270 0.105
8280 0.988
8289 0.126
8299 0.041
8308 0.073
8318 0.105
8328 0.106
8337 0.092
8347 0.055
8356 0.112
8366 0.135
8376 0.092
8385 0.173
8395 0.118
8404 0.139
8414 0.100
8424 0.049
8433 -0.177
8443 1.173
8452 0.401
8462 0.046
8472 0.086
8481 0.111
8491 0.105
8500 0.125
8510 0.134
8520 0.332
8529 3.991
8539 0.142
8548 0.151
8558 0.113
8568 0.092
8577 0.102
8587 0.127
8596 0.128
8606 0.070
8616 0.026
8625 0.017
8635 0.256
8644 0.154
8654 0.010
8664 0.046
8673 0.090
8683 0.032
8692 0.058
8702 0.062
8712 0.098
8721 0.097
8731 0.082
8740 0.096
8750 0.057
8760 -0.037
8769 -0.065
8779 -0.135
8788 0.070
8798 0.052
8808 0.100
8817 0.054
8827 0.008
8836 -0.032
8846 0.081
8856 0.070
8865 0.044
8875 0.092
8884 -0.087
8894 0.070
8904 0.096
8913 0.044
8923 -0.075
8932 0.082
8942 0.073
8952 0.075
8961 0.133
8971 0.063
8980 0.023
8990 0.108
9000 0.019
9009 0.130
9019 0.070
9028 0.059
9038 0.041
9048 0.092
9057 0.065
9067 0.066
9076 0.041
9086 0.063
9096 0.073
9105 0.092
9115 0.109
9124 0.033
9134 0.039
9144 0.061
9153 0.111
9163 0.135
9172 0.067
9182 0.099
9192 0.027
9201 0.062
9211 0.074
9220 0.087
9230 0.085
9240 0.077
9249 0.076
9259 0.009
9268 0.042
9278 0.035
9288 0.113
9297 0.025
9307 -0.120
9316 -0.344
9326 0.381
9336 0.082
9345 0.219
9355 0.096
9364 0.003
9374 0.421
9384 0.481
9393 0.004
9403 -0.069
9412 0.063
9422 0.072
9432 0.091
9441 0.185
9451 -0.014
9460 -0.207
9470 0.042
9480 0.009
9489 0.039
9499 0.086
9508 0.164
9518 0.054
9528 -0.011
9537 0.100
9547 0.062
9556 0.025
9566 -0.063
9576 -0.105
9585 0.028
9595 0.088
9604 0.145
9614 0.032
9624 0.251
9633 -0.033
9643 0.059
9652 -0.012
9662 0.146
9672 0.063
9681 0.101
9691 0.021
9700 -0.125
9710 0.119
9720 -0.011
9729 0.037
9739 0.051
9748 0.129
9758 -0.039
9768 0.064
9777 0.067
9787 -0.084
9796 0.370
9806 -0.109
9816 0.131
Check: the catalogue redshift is 0.70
